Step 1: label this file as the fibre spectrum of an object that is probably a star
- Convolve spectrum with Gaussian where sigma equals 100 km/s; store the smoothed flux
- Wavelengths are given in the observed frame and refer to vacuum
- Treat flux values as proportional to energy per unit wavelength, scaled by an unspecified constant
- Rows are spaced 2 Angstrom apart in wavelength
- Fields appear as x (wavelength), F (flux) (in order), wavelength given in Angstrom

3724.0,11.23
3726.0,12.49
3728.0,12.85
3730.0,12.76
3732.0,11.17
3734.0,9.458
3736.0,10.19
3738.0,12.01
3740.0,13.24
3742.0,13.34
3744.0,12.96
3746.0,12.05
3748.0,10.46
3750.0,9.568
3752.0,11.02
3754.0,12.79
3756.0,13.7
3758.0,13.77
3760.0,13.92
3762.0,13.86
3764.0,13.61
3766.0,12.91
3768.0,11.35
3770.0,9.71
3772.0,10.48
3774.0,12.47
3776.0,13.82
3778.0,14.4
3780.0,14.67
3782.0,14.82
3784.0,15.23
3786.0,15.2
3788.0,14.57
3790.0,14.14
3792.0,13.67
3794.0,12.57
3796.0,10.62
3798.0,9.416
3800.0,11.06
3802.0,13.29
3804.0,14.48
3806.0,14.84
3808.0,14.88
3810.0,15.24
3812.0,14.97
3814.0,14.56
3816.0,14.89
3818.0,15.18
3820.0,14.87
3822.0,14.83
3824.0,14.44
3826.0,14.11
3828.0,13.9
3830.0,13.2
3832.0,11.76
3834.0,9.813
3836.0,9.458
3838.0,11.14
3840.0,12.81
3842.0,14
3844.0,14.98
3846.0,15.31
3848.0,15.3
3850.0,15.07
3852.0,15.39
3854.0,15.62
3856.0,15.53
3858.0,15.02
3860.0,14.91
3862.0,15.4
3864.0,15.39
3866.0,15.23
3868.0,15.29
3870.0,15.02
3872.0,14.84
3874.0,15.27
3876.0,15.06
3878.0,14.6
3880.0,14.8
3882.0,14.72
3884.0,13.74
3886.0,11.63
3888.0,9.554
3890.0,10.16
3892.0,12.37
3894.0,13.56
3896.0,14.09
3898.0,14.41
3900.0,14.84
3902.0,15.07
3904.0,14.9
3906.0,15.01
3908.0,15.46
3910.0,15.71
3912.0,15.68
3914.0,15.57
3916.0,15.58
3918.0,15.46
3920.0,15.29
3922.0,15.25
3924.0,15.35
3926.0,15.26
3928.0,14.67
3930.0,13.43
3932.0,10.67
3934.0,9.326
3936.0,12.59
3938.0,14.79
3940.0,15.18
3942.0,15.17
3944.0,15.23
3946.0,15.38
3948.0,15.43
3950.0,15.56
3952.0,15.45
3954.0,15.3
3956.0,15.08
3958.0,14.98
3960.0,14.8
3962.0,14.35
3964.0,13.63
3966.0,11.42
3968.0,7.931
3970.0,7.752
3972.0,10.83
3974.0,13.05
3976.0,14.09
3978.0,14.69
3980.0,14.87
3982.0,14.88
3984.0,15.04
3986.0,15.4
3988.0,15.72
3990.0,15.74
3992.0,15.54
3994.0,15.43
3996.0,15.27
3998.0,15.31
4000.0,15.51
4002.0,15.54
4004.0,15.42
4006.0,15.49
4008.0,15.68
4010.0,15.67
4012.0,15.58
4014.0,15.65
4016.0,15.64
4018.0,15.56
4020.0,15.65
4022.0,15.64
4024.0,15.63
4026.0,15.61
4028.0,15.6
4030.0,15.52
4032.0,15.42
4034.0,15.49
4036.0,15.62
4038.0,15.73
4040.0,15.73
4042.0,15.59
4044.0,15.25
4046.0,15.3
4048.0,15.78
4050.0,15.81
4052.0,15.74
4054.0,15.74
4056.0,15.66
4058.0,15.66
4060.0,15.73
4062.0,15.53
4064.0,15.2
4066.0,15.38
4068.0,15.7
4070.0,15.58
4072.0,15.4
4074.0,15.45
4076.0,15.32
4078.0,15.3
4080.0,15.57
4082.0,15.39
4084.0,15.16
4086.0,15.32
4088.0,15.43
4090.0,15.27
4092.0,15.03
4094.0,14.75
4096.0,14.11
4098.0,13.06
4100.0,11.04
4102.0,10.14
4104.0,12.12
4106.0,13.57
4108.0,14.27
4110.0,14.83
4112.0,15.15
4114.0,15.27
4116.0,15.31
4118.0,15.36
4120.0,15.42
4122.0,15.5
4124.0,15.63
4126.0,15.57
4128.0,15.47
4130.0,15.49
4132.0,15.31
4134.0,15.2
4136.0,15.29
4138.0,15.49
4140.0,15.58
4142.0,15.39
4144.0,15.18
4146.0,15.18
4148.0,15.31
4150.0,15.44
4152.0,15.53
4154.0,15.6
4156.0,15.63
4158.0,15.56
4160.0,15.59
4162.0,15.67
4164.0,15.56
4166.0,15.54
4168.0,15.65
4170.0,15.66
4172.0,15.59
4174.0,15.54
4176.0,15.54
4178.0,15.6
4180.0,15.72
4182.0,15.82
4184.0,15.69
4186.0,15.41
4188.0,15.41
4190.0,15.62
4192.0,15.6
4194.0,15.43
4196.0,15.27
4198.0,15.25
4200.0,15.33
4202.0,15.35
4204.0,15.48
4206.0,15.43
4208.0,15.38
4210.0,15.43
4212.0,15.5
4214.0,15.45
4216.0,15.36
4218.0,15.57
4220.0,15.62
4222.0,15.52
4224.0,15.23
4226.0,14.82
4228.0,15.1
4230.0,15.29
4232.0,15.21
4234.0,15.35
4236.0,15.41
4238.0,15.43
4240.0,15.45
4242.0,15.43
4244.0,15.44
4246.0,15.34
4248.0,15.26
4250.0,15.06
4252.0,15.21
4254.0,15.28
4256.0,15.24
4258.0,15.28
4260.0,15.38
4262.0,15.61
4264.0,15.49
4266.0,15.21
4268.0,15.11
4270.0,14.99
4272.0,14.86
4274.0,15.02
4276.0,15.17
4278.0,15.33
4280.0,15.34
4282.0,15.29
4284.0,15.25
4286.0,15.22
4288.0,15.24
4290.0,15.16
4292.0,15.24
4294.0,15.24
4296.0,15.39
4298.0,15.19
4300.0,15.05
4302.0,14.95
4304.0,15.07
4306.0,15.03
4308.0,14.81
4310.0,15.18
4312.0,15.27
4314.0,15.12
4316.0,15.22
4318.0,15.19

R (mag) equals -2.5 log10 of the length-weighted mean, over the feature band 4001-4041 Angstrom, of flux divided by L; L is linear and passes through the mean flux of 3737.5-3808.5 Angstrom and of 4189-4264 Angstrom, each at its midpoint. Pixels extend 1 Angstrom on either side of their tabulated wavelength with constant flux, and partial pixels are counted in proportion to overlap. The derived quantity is -0.10 mag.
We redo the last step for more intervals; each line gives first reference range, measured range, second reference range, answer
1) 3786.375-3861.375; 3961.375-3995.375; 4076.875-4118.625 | 0.04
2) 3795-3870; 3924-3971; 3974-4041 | 0.09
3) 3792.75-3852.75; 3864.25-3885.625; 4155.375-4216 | -0.07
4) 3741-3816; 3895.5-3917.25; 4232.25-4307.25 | -0.11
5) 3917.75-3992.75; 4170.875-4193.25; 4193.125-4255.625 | -0.03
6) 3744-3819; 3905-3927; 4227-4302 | -0.12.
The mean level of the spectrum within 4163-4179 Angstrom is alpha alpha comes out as 15.6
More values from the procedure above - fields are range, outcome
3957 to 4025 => 14.5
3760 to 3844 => 13.3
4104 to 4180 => 15.3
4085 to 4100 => 14.5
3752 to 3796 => 13.3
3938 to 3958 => 15.3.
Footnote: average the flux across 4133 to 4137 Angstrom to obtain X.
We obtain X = 15.2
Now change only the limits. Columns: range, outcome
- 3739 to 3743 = 13.3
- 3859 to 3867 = 15.2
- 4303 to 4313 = 15.1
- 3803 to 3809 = 14.7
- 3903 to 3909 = 15.1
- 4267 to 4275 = 15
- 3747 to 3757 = 11.5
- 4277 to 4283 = 15.3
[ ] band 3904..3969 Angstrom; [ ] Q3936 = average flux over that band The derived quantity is 14.4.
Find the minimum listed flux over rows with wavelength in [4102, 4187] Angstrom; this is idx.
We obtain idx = 10.14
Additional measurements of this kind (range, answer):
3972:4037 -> 10.83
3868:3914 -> 9.554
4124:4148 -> 15.18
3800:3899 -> 9.458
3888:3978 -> 7.752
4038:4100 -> 11.04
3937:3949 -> 14.79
